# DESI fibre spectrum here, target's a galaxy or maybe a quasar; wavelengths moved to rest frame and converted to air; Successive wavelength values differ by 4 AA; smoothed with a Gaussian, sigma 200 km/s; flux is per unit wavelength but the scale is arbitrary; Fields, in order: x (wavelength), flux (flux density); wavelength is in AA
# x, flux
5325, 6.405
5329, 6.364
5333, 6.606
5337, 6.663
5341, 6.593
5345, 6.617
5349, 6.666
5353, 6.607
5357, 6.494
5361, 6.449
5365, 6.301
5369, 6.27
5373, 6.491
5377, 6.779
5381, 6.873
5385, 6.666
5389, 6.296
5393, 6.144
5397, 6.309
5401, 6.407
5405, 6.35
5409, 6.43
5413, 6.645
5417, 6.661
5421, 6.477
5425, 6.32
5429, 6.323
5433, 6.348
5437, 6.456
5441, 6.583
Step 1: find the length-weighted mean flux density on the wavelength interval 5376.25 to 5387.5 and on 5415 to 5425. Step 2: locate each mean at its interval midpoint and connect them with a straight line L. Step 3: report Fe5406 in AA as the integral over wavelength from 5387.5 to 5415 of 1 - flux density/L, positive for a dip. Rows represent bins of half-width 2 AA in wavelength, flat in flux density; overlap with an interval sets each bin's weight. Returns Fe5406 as 1.09 AA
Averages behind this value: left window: 6.75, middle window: 6.37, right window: 6.52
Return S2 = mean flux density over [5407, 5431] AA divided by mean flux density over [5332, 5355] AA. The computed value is 1.0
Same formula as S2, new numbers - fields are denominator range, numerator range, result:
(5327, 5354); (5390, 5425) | 0.97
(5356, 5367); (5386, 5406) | 0.99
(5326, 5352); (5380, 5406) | 0.98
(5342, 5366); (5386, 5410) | 0.97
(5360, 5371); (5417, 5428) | 1.02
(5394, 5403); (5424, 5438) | 1.00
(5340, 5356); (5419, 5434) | 0.96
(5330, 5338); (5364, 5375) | 0.96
